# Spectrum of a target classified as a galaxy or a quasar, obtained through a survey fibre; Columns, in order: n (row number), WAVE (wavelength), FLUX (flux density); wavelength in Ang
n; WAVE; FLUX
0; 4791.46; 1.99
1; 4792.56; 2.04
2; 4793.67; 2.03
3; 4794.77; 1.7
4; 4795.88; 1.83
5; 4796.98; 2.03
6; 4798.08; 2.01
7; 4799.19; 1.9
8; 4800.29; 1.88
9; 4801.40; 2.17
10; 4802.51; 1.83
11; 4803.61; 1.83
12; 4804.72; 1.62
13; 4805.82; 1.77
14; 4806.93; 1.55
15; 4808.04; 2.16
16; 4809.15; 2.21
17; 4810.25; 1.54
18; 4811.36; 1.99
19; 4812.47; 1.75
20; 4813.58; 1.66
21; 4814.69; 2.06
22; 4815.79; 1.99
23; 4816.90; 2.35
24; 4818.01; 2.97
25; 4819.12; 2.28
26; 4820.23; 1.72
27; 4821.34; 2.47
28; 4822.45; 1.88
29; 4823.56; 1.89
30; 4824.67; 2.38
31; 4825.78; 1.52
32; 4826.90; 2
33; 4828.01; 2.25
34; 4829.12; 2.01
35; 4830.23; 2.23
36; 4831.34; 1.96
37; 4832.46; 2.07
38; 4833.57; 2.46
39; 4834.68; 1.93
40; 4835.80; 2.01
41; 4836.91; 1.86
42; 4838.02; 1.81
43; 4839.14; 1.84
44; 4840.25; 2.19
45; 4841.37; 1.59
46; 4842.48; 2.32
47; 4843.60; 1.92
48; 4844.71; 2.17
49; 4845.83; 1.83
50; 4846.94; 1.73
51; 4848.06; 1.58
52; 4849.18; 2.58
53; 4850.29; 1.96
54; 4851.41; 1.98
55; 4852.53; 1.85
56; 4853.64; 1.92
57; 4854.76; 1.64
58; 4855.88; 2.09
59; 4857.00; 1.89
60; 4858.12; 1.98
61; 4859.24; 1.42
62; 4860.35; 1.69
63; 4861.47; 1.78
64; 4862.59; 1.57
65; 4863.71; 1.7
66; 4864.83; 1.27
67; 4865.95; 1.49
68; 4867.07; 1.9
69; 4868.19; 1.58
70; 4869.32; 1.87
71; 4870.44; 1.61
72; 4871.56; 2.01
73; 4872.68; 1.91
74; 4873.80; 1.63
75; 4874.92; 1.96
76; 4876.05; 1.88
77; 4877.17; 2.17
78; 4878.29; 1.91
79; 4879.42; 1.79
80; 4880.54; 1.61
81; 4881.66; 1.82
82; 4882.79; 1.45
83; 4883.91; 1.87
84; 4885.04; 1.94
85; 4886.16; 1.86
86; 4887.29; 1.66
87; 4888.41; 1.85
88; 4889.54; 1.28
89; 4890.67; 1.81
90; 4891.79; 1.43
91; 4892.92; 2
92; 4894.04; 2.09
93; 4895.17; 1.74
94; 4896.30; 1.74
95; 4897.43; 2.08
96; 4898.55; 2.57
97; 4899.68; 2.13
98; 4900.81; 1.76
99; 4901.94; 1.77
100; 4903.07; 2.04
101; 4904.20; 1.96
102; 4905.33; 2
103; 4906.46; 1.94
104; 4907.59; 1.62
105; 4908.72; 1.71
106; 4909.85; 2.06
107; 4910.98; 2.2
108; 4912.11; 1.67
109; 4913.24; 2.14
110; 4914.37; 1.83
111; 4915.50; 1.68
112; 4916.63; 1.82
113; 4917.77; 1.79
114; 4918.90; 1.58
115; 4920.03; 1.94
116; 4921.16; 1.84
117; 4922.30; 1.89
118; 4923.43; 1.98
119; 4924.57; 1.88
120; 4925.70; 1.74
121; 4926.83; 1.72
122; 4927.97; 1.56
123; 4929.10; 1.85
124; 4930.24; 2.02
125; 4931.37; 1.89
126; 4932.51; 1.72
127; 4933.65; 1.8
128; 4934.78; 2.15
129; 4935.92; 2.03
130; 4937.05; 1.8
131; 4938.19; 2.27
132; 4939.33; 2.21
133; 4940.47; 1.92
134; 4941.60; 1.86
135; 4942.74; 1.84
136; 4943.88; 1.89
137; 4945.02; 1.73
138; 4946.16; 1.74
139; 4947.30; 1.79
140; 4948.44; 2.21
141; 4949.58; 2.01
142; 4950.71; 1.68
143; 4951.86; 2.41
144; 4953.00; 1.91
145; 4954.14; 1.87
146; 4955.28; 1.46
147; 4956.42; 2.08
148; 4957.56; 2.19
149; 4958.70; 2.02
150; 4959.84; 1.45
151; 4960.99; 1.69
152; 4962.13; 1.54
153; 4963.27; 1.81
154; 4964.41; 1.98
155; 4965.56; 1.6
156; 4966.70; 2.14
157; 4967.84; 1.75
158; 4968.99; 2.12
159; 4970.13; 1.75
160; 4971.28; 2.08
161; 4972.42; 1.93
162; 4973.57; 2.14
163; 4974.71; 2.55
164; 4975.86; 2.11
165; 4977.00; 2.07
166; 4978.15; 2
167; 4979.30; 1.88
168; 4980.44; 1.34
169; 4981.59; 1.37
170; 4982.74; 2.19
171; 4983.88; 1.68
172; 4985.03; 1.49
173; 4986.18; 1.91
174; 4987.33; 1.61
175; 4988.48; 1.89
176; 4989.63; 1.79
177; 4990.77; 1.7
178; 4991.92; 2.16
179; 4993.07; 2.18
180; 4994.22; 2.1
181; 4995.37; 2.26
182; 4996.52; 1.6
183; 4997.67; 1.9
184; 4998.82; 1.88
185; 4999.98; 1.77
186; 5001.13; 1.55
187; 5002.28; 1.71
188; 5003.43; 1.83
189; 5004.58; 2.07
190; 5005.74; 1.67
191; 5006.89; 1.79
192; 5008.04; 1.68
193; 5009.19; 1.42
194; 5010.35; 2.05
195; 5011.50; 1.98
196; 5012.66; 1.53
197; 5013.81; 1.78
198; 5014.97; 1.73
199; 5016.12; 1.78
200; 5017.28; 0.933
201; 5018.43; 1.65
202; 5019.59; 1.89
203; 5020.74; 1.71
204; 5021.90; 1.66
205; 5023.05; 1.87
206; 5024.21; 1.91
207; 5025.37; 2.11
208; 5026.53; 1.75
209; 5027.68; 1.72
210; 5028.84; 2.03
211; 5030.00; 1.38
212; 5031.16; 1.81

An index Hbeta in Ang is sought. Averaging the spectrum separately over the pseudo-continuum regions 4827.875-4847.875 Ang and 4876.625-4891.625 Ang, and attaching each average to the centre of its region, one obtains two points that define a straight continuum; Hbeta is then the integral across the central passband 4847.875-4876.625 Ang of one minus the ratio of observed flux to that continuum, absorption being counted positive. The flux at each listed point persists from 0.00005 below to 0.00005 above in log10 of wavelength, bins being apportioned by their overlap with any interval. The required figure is 1.12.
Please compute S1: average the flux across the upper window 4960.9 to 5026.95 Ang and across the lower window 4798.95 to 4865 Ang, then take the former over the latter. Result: 0.9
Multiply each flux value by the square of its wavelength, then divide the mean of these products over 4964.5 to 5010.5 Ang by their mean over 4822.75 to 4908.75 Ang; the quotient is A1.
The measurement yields 1.05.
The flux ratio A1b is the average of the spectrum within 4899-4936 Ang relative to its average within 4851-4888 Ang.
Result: 1.1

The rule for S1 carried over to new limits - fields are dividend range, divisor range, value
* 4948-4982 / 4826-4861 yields 0.98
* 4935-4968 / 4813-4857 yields 0.94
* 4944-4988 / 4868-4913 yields 1.01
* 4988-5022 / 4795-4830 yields 0.90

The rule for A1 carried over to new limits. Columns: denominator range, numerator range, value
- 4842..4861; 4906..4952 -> 1.02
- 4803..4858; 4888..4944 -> 0.98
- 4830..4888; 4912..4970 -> 1.04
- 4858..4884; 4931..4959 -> 1.15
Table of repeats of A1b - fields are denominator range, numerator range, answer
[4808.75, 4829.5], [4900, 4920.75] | 0.91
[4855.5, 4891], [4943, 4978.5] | 1.10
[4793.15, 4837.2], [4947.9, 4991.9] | 0.94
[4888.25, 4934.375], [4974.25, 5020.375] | 0.97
